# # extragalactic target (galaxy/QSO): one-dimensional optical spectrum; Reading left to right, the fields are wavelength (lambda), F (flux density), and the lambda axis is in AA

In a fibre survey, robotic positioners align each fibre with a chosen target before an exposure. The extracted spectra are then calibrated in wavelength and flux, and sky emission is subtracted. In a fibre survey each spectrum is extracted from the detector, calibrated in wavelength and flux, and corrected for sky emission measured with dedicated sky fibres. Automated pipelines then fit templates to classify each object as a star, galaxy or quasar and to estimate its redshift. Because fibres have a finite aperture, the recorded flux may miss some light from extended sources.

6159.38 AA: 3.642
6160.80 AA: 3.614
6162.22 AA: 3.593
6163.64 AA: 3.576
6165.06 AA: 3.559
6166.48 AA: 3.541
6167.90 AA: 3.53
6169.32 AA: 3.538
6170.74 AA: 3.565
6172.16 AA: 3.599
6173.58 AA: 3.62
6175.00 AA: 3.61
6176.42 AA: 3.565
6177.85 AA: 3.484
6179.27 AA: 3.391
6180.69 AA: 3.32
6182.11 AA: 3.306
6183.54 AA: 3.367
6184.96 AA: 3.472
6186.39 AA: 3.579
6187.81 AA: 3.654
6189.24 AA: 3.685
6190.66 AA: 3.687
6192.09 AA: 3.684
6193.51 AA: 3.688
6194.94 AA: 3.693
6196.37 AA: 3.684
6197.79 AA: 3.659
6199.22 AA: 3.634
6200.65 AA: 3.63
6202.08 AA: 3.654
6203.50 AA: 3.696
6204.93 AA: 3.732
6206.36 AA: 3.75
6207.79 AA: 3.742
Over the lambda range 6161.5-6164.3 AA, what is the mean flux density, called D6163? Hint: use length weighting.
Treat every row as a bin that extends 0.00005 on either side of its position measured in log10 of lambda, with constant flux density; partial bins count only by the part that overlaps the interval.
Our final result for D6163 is 3.58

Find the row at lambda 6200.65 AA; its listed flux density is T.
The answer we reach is 3.63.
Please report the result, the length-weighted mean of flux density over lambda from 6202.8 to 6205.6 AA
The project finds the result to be 3.71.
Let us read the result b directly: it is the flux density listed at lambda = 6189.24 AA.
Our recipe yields 3.685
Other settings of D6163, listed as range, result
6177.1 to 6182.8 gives 3.38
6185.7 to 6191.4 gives 3.65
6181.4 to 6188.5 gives 3.47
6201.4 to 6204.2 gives 3.69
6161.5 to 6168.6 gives 3.56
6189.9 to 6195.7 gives 3.69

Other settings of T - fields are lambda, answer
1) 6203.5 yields 3.696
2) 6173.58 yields 3.62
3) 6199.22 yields 3.634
